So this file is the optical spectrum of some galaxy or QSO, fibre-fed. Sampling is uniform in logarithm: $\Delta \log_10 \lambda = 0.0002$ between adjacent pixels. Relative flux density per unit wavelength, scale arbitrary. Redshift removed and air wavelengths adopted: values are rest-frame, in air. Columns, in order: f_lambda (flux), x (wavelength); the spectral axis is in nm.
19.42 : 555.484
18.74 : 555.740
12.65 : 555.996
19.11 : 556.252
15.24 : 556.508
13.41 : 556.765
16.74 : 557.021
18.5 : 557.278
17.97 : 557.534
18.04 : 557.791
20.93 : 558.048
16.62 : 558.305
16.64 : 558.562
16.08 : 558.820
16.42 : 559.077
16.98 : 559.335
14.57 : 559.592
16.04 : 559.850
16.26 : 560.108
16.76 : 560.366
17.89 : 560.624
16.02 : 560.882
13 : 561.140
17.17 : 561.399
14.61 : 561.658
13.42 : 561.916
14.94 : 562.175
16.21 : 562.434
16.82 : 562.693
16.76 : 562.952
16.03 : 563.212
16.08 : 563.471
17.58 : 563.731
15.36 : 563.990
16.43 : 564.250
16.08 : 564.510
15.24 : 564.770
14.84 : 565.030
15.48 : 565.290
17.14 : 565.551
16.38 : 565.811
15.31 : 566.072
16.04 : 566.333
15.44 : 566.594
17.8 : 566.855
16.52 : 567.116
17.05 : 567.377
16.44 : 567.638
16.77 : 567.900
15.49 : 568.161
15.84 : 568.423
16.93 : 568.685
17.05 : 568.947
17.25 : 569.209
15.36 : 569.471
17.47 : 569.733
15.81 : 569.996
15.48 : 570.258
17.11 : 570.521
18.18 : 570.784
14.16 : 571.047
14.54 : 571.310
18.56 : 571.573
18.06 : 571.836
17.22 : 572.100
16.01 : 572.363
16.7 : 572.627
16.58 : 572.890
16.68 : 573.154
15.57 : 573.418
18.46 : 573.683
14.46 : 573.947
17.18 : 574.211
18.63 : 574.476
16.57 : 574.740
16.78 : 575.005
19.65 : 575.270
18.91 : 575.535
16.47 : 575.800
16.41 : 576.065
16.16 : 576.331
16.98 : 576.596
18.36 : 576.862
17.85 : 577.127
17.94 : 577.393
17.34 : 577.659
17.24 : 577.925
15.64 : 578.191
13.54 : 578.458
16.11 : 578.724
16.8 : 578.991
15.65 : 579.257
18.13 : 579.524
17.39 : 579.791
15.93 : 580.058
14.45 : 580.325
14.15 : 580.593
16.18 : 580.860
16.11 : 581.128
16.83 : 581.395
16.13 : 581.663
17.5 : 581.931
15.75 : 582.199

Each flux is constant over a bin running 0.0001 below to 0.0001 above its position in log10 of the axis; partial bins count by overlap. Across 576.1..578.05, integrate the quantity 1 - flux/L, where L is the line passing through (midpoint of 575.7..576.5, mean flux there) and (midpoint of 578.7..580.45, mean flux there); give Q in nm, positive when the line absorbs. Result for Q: -0.12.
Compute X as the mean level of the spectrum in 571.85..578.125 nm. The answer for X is 17.1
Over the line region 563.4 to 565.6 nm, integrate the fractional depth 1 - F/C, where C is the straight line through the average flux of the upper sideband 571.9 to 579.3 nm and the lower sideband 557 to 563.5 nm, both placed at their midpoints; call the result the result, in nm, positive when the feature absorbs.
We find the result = 0.08 nm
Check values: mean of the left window 16.4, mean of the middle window 16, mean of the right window 16.9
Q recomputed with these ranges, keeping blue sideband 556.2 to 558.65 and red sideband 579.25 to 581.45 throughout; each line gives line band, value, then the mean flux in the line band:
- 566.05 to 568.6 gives 0.067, 16.3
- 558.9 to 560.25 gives 0.087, 16.1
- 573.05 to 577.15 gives -0.206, 17.2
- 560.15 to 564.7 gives 0.286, 15.9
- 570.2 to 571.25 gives 0.027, 16.2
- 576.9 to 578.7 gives -0.048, 16.7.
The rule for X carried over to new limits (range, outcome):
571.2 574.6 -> 16.8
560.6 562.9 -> 15.5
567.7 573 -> 16.5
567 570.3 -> 16.4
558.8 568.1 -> 16.1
